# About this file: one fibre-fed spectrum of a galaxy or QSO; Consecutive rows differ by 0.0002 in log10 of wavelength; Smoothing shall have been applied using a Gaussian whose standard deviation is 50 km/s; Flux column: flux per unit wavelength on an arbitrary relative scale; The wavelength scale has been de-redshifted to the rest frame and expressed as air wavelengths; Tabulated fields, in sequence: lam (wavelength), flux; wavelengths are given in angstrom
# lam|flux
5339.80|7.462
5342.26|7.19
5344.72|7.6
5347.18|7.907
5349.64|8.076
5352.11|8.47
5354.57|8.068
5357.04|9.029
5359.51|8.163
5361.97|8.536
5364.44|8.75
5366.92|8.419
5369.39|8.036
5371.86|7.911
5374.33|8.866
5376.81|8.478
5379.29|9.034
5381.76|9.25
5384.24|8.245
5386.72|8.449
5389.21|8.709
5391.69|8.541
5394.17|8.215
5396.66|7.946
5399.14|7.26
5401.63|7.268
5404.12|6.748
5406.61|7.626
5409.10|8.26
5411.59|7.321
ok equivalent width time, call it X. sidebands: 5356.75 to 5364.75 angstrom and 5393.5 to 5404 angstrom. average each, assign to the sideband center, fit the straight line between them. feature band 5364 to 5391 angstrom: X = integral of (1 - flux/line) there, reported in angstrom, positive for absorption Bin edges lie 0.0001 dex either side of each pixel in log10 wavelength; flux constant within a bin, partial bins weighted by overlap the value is -1.5 angstrom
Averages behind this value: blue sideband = 8.56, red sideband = 7.54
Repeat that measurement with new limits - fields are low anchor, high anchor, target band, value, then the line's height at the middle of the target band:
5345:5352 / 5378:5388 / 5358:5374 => 0.06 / 8.38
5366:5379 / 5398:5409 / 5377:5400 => -1.70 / 7.84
